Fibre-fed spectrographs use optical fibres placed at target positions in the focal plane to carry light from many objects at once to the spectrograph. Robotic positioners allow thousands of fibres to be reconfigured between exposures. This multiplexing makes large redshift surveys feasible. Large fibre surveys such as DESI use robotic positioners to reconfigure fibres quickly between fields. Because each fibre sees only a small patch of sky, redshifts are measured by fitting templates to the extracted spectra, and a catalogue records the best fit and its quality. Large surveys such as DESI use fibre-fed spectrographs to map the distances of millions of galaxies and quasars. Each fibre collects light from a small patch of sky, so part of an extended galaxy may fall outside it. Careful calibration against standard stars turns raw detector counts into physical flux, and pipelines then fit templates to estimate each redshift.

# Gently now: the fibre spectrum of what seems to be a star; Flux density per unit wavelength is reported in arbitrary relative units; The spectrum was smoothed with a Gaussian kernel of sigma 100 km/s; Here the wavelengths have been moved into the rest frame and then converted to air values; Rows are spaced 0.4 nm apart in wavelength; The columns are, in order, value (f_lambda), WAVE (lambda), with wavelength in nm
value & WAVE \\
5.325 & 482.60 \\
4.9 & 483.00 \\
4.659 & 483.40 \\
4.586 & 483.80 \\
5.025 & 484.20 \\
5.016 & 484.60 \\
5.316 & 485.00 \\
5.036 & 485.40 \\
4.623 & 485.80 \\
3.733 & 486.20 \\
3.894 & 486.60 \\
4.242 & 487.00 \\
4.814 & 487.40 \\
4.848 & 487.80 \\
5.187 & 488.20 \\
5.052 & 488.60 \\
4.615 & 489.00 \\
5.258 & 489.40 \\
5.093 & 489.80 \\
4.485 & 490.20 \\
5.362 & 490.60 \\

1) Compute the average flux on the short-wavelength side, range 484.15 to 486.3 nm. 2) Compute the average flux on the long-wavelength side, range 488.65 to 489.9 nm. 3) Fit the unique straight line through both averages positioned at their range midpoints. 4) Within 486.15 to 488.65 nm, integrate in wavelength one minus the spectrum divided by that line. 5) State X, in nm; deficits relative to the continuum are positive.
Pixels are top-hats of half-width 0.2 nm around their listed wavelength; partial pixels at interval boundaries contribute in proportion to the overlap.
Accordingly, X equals 0.18 nm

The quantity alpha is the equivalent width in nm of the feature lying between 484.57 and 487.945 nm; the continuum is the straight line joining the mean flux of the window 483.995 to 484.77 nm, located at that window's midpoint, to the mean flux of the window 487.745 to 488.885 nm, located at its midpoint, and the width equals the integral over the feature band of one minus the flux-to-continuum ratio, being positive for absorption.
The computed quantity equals 0.29 nm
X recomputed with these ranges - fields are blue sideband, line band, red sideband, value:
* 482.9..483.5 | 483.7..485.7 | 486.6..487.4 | -0.18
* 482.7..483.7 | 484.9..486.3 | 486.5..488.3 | 0.00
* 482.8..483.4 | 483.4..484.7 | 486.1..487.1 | -0.07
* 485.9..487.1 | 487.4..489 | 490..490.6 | -0.23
